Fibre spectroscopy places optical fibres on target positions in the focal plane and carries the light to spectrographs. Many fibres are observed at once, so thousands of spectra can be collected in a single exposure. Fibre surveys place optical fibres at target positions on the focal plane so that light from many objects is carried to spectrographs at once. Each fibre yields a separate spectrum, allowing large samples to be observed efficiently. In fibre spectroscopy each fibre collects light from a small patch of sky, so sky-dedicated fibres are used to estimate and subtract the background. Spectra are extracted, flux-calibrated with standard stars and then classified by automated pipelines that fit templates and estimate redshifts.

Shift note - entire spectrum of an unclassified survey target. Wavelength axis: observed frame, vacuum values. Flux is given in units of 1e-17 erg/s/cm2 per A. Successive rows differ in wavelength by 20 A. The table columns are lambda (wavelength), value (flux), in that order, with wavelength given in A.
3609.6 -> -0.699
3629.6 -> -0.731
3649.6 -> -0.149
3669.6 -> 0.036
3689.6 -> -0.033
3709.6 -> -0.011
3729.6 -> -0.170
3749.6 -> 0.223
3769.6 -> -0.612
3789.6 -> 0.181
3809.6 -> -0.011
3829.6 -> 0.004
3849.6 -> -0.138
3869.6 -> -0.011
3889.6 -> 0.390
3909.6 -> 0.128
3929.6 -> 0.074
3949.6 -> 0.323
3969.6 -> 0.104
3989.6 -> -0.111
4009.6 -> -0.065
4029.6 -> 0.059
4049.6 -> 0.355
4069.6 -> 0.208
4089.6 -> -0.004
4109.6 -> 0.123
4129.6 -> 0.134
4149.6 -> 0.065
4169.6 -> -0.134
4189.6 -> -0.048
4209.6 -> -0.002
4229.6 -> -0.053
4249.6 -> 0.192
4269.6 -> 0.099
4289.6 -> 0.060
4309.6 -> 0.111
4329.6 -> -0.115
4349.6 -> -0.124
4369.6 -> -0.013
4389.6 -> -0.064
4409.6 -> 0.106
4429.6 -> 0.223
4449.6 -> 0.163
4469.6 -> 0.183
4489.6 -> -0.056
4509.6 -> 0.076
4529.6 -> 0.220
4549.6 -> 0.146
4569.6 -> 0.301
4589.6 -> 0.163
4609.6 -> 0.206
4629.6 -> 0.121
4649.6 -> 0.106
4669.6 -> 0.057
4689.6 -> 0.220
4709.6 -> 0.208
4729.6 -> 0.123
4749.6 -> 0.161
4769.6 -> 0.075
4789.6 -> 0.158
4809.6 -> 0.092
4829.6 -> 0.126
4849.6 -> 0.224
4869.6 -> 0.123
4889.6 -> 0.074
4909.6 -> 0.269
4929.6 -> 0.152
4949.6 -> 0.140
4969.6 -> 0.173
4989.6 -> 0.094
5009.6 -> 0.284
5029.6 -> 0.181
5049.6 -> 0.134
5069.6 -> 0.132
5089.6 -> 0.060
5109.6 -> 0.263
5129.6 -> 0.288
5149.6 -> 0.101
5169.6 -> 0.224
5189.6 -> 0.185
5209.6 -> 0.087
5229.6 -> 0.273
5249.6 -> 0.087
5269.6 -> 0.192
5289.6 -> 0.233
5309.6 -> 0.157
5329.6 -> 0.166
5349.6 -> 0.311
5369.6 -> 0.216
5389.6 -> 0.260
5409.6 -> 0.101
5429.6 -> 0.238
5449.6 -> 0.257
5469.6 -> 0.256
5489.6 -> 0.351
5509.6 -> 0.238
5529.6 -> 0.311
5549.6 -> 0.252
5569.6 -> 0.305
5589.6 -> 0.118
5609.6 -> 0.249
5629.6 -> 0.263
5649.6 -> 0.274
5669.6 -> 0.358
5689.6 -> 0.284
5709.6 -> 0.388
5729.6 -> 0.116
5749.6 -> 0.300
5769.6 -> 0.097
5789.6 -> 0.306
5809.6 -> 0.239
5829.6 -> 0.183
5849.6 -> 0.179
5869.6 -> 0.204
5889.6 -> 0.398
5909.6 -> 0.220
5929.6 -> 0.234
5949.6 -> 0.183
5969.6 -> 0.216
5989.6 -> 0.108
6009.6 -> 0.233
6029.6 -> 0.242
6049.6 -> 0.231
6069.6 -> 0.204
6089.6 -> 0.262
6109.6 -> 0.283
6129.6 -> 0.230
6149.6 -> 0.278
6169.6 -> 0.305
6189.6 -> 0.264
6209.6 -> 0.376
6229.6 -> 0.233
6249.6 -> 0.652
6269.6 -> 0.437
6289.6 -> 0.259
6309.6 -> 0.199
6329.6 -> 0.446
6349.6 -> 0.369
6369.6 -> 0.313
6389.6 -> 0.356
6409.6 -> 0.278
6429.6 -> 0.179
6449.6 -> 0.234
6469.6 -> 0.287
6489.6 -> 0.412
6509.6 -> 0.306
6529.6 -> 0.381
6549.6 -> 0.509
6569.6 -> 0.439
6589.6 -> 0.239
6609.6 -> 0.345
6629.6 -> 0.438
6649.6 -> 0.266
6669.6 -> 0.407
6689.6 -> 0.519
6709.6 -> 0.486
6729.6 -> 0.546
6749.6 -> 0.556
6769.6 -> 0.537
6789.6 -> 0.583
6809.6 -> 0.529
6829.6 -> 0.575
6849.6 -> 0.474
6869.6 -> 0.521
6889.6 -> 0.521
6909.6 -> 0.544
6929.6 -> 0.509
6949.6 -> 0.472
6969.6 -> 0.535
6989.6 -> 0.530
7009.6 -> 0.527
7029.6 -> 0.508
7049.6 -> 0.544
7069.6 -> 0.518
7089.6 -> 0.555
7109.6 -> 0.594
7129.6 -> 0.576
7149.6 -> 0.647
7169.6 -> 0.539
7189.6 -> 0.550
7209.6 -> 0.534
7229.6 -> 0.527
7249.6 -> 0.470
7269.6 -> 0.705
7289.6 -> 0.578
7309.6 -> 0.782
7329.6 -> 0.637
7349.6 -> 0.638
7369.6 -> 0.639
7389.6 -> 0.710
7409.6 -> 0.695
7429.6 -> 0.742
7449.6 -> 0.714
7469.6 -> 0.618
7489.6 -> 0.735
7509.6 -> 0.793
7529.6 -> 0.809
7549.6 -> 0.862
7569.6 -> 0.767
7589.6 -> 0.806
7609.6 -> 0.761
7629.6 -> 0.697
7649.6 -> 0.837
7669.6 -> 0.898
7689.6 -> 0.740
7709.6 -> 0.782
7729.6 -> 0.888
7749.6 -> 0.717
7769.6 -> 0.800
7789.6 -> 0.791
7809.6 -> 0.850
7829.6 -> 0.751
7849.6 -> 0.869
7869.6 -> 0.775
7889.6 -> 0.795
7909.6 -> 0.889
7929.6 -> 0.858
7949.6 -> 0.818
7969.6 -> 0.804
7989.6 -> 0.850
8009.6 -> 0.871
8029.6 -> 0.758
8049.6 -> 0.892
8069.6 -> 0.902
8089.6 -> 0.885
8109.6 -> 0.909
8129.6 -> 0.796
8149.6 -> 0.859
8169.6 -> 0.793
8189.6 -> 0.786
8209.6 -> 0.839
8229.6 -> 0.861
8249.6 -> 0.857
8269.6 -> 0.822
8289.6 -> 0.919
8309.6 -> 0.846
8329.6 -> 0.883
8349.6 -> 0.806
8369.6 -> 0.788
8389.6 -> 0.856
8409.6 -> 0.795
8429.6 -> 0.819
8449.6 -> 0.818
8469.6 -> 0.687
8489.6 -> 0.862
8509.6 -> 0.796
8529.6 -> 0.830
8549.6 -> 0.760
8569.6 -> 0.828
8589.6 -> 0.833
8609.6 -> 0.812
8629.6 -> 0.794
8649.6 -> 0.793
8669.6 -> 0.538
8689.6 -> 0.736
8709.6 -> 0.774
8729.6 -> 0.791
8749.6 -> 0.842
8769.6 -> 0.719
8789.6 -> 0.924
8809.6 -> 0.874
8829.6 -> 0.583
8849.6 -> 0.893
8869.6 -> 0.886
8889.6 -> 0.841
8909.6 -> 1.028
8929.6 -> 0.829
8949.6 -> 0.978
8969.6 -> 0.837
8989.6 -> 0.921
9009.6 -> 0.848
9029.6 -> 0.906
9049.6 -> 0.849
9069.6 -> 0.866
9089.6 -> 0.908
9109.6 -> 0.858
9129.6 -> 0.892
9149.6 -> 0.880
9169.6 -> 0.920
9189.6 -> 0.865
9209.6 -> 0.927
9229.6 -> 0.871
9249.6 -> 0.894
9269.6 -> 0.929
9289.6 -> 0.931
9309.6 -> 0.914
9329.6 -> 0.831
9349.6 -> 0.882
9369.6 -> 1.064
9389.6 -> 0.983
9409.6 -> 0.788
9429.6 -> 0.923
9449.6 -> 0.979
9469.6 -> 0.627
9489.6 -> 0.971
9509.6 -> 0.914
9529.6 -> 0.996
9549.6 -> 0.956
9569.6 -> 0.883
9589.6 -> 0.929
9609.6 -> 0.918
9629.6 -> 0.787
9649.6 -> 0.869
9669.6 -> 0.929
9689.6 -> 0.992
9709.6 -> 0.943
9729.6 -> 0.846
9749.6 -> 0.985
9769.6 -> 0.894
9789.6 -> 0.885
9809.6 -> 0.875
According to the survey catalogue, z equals 0.676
